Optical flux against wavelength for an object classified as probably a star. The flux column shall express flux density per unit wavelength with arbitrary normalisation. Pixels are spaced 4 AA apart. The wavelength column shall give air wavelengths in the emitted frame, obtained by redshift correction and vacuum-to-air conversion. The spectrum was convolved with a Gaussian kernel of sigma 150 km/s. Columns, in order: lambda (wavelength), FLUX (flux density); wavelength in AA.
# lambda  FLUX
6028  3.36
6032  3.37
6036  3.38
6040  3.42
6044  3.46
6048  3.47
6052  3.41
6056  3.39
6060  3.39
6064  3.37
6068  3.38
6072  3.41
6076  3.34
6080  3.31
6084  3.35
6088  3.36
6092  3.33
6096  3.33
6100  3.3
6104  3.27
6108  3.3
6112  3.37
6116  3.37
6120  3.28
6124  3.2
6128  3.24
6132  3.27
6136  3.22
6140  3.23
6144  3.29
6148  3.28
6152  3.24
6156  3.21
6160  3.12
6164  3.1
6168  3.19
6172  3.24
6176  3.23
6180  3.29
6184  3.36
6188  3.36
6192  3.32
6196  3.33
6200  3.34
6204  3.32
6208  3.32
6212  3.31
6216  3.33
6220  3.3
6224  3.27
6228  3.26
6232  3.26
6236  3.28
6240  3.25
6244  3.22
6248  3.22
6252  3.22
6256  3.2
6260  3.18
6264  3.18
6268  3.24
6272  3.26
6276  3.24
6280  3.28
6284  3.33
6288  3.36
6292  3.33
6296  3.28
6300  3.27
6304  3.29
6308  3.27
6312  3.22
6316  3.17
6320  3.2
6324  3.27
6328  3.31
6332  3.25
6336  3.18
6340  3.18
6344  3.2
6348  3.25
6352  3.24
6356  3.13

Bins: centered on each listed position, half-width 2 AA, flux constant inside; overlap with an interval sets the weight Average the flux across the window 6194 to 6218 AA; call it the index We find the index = 3.33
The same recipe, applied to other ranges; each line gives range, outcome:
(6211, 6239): 3.28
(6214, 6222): 3.31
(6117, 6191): 3.24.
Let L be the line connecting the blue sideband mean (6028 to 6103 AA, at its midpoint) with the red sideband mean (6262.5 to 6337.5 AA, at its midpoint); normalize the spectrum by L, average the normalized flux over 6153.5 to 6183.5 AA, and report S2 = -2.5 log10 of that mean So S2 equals 0.039 mag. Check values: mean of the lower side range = 3.37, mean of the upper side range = 3.26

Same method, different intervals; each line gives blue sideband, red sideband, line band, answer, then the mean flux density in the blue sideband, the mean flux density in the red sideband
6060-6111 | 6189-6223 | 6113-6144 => 0.023 mag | 3.34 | 3.32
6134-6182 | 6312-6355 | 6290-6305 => -0.024 mag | 3.22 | 3.22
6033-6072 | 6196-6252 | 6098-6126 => 0.021 mag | 3.41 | 3.28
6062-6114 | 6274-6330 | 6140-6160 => 0.027 mag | 3.34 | 3.27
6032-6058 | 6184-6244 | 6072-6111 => 0.019 mag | 3.42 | 3.3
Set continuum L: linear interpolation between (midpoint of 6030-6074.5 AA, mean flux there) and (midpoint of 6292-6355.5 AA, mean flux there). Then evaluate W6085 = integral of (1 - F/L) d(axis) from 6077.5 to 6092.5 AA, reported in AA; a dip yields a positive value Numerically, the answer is 0.2 AA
